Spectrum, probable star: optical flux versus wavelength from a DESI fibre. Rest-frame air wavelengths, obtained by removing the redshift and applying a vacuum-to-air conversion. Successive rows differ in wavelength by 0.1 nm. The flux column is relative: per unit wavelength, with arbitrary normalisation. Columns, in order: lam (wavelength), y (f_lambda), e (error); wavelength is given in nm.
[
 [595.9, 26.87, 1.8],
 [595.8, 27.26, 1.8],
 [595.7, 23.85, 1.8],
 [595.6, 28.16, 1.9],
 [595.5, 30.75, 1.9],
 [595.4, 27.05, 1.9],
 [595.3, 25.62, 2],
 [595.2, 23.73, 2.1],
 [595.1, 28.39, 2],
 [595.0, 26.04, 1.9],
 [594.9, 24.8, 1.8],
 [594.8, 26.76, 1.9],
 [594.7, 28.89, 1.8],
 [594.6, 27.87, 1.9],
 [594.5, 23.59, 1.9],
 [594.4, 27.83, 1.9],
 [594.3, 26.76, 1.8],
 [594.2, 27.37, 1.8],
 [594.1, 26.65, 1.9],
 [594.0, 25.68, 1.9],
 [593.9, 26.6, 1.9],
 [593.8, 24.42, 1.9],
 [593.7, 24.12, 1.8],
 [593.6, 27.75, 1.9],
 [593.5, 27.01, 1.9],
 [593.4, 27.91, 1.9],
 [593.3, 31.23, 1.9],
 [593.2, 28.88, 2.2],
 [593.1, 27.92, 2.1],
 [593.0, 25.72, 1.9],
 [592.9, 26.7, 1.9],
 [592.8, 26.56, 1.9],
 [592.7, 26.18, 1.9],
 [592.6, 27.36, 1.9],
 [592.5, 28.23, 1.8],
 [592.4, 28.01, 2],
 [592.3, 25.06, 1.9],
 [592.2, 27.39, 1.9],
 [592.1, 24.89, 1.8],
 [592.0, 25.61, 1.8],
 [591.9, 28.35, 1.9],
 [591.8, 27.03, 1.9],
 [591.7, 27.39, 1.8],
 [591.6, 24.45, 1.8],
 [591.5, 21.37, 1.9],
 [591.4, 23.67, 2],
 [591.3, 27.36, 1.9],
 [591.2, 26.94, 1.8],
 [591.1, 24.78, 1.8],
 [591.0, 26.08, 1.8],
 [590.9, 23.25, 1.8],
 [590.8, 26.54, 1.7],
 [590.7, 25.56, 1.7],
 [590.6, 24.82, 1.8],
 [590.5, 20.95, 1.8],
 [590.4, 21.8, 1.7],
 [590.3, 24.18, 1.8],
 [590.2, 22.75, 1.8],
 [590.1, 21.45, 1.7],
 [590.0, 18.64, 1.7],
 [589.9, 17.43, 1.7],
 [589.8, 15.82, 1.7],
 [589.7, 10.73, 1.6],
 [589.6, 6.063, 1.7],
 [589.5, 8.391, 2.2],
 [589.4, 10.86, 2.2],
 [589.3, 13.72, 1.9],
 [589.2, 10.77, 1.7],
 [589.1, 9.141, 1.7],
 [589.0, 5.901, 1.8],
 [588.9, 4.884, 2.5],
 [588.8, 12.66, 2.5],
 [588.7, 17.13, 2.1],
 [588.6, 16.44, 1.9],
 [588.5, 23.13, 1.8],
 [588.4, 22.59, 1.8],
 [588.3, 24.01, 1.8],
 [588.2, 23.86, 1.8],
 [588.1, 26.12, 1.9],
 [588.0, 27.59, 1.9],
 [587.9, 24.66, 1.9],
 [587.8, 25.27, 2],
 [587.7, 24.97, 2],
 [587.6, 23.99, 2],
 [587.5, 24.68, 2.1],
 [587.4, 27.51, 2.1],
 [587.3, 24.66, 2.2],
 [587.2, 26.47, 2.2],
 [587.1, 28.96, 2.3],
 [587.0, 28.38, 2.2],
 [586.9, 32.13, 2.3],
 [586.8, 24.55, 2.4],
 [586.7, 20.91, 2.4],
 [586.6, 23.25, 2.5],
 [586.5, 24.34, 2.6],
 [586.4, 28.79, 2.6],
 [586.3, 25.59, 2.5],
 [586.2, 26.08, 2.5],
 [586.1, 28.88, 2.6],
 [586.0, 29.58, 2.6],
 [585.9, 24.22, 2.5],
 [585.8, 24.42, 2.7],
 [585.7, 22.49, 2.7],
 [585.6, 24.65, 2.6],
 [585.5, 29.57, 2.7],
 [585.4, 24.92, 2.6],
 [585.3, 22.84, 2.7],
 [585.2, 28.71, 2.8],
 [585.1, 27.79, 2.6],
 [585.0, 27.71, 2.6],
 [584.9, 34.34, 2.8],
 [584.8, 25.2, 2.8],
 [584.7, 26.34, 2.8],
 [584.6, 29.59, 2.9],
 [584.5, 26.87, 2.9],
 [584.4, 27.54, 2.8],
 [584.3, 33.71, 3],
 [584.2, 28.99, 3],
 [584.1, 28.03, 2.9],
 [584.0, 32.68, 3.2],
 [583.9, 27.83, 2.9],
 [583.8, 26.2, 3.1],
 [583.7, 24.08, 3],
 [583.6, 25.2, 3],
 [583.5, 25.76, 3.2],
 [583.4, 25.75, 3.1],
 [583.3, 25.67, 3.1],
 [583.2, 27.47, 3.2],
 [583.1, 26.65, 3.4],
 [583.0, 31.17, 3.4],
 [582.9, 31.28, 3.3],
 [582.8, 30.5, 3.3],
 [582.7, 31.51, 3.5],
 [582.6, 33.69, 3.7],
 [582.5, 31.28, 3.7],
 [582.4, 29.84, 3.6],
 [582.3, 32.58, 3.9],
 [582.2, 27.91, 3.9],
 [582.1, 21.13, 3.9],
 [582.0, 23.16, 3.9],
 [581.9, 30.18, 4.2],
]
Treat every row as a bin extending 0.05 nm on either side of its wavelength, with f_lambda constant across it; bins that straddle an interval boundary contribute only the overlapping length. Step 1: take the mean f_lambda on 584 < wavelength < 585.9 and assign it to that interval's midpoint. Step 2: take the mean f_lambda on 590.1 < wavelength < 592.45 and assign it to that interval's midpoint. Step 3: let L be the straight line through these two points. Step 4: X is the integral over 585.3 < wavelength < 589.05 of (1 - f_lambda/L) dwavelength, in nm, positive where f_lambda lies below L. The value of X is 0.42 nm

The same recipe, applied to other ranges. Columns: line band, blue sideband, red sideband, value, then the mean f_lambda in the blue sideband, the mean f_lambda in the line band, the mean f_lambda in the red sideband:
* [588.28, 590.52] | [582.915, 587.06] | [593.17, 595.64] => 0.96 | 27.1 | 15.4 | 26.9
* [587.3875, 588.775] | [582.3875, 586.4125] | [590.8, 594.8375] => 0.20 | 27.9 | 23.4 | 26.5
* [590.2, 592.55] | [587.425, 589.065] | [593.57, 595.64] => -0.18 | 20.5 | 25.3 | 26.6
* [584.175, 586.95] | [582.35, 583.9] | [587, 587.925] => 0.01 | 28.4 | 26.9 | 25.9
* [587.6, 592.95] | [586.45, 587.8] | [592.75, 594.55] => 0.99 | 25.7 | 21.4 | 26.8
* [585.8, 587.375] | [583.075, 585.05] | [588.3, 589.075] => -0.43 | 27.8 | 26.4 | 15.1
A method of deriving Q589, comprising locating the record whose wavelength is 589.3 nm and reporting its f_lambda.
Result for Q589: 13.72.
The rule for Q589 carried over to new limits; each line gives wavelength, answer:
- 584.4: 27.54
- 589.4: 10.86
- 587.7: 24.97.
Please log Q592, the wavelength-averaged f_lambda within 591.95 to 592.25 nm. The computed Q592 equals 26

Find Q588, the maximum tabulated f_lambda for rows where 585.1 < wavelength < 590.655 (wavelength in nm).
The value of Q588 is 32.13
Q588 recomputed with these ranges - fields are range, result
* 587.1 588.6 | 28.96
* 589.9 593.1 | 28.35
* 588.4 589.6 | 23.13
